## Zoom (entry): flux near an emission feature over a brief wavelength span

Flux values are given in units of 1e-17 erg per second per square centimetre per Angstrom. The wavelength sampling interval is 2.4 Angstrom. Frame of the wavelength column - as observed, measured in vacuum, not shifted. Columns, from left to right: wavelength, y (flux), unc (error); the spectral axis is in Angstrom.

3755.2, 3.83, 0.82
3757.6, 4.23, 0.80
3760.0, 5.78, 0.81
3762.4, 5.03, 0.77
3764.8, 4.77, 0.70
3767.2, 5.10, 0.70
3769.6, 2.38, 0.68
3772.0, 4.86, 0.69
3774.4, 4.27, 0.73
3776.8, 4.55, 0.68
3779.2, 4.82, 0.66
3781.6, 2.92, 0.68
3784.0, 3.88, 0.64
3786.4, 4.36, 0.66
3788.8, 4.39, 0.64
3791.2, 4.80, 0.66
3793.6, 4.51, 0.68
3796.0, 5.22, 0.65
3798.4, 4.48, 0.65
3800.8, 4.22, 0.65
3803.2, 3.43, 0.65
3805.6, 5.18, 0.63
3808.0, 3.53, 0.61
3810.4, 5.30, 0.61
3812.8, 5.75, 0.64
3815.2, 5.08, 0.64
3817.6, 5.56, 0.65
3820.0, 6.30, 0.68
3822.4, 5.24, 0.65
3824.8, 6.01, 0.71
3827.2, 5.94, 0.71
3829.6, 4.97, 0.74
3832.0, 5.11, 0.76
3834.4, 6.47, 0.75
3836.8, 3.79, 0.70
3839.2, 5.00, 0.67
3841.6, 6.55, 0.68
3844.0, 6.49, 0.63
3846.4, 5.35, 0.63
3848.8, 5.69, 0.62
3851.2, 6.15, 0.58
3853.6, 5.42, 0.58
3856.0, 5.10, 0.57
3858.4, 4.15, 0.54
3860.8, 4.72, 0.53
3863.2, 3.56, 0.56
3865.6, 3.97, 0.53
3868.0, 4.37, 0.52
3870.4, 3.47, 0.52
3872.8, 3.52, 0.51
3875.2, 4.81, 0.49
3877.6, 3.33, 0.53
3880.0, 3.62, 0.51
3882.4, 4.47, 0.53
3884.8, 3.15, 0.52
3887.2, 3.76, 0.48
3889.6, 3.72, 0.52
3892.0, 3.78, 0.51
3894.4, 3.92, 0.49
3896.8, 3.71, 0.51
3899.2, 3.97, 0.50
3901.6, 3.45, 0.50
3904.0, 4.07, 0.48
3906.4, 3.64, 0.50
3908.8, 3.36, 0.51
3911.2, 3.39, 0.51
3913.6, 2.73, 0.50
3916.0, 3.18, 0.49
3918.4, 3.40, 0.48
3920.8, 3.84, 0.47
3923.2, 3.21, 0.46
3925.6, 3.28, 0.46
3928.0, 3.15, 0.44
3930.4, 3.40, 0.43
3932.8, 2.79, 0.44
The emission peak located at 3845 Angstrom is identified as C III] 1909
